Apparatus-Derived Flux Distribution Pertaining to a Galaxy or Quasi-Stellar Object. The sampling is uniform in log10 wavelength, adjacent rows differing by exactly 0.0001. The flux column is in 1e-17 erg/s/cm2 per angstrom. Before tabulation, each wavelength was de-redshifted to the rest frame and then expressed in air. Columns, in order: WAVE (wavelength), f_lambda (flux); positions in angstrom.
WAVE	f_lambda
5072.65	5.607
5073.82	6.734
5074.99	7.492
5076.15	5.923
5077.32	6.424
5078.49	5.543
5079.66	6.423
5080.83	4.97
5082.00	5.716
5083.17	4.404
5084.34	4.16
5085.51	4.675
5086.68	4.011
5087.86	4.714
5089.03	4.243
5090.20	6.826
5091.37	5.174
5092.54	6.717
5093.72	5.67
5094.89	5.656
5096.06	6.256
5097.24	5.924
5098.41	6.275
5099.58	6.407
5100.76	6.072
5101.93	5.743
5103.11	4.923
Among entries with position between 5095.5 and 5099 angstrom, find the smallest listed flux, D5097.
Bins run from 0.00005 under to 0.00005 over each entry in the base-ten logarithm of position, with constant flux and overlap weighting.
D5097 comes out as 5.924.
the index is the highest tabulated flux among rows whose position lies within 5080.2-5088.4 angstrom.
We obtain 5.716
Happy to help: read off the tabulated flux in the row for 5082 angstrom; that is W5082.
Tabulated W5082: 5.716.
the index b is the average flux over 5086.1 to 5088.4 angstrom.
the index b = 4.34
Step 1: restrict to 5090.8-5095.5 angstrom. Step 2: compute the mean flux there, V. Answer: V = 5.81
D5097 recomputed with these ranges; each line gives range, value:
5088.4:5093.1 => 4.243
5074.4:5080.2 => 5.543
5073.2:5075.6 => 6.734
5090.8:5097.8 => 5.174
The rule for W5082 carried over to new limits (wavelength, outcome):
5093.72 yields 5.67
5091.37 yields 5.174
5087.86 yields 4.714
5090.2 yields 6.826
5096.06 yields 6.256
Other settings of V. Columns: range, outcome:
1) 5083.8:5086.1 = 4.43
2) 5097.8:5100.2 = 6.34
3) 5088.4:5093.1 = 5.73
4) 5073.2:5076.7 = 6.72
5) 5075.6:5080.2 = 6.07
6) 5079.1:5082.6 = 5.69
